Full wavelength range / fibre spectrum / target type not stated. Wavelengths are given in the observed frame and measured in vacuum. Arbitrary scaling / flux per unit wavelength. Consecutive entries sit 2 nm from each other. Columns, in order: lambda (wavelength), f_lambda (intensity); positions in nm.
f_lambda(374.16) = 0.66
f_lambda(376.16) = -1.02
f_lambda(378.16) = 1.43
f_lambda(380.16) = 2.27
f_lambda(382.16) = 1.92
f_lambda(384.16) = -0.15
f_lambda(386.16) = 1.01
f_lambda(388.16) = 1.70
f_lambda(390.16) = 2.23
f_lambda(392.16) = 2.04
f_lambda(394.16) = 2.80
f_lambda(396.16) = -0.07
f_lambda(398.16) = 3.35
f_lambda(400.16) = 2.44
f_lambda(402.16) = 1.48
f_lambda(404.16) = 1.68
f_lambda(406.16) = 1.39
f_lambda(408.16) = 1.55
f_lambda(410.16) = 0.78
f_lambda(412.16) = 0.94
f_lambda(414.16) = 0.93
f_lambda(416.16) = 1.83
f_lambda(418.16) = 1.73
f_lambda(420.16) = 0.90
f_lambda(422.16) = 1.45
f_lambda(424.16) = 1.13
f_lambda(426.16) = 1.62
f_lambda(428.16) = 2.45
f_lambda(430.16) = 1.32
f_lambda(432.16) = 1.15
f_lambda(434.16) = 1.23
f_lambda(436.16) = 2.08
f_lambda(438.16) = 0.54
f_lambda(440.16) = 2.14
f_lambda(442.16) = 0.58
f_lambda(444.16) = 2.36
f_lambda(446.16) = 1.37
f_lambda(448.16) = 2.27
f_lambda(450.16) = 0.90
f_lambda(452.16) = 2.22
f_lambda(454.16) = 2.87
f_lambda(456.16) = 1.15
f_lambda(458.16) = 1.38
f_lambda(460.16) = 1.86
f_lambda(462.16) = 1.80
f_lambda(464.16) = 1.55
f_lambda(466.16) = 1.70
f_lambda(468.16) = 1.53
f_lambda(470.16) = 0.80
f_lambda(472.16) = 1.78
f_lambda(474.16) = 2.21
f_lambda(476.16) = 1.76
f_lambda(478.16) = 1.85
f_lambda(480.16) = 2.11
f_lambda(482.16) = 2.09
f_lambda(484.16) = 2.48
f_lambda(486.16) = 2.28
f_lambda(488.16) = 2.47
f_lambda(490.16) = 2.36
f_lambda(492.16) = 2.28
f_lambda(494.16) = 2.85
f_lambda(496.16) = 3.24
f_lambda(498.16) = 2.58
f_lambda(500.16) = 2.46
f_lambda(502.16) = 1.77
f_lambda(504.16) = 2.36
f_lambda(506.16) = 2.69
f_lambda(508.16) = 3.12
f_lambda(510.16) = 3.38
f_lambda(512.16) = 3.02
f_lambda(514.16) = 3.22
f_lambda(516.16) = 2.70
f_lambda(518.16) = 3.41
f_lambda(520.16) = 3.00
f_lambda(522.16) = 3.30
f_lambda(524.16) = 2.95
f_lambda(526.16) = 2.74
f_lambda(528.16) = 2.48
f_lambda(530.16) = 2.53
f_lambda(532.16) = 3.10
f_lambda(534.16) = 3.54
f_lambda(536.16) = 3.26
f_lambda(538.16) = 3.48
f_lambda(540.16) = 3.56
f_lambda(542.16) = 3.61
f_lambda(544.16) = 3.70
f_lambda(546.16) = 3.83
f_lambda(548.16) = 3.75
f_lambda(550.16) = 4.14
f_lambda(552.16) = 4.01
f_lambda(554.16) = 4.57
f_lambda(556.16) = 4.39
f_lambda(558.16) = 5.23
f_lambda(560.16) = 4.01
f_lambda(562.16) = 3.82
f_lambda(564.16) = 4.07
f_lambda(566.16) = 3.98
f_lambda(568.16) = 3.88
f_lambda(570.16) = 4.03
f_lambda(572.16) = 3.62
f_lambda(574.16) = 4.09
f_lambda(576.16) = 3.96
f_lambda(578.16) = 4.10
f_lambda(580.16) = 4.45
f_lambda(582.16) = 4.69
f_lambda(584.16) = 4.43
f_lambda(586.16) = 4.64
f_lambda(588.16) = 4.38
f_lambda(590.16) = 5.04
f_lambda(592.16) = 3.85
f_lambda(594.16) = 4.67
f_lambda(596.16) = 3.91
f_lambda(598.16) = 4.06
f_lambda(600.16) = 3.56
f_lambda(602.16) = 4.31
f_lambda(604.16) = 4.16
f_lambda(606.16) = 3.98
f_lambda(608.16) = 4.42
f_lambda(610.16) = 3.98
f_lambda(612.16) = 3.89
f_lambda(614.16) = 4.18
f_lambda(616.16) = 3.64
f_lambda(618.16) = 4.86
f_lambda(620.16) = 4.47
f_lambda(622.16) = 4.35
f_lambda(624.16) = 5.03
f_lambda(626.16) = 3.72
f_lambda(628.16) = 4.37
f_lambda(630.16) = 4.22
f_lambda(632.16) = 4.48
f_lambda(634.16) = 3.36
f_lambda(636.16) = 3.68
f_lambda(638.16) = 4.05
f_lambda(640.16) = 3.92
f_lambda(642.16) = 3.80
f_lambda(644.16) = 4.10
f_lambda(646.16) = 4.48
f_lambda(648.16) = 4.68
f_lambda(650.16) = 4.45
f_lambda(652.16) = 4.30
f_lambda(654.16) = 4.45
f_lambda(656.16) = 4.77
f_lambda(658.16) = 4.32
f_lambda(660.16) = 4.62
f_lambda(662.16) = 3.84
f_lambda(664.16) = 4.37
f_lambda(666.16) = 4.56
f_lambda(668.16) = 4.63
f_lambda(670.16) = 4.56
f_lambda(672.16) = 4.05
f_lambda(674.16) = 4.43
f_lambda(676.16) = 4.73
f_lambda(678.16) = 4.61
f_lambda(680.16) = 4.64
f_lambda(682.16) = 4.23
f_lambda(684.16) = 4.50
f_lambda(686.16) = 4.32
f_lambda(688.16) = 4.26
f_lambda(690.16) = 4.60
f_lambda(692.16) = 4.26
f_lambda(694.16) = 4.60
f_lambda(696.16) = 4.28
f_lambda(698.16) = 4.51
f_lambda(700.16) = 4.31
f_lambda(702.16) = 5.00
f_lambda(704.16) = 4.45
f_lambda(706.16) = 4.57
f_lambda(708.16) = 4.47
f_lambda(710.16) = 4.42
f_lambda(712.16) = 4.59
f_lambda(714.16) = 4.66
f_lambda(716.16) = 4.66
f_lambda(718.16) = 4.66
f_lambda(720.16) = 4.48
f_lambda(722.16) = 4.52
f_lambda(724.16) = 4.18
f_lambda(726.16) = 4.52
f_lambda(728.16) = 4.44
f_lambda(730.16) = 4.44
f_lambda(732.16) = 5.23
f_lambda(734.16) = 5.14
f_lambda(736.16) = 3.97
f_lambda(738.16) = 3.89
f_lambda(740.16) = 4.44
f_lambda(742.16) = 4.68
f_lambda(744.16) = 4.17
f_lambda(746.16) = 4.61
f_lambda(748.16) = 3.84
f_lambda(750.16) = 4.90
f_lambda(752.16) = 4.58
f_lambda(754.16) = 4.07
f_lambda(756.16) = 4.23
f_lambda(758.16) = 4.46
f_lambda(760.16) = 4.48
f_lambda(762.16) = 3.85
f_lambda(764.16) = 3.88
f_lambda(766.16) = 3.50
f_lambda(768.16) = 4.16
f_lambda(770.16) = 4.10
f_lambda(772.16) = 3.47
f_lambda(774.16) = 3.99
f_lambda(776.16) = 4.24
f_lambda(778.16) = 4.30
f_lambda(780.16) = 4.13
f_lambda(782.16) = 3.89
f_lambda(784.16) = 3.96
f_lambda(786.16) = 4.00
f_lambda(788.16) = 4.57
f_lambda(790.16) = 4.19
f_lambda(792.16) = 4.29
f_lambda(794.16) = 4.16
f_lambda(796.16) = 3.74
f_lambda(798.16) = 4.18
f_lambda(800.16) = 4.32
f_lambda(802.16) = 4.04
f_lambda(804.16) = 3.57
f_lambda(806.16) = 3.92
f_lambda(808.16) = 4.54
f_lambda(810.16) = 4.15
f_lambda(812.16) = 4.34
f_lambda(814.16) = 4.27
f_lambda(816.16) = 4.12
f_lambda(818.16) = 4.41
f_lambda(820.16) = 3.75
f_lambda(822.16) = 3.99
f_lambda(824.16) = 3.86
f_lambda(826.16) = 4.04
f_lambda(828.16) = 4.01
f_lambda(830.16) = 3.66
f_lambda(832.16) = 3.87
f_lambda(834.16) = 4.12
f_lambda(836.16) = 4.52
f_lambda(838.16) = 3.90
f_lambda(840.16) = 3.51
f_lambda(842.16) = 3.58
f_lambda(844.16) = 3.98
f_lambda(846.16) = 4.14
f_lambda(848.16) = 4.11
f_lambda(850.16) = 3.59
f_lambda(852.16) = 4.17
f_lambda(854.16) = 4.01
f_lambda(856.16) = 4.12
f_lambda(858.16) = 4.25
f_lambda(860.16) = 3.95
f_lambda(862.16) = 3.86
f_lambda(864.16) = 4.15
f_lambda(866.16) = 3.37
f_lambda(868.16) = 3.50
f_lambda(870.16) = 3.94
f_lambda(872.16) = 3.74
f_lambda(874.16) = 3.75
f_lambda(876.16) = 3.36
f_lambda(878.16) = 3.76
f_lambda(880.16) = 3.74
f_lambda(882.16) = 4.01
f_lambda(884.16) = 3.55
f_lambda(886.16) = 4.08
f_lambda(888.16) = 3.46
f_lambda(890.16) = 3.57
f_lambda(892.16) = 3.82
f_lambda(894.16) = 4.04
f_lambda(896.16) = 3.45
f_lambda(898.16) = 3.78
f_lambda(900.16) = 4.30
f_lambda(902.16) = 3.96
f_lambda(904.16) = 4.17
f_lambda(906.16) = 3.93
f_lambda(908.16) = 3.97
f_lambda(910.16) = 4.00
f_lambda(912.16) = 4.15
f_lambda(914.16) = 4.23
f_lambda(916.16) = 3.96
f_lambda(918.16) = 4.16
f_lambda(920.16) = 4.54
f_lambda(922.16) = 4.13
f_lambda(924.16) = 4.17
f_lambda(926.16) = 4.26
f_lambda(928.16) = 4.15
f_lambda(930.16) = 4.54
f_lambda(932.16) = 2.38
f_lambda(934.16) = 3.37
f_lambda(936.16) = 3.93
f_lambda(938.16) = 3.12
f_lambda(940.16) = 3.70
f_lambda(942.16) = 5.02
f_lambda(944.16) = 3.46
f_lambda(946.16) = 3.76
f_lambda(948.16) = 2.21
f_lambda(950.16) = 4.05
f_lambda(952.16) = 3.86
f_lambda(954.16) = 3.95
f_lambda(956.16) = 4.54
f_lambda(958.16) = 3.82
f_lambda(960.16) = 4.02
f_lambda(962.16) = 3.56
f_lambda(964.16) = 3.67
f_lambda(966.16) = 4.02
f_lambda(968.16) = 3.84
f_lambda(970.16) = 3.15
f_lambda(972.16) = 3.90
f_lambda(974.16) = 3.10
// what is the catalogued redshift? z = 0.23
